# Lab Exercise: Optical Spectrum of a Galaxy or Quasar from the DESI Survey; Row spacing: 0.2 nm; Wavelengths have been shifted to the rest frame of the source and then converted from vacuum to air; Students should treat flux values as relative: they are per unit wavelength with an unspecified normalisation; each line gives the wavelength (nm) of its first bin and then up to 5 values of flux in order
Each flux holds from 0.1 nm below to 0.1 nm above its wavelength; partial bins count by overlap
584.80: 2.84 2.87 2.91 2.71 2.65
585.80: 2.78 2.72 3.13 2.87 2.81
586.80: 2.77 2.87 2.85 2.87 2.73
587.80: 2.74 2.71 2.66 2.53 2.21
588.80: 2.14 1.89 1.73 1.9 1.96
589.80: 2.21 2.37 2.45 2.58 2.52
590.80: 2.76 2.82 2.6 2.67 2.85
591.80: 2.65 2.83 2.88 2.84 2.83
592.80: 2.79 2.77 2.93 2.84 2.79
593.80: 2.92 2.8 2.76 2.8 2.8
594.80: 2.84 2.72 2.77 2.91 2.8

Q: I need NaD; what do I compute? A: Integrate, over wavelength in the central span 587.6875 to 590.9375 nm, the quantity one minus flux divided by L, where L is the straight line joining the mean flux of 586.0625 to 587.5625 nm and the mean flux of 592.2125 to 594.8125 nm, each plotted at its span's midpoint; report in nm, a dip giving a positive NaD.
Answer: 0.58 nm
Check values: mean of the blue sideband 2.87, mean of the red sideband 2.83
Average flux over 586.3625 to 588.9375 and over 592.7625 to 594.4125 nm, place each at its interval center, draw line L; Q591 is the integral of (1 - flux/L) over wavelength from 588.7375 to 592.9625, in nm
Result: 0.39 nm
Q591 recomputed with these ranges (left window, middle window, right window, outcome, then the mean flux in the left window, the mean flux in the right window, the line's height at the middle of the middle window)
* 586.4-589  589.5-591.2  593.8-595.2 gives 0.15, 2.64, 2.8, 2.7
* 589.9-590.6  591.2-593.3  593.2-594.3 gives -0.09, 2.47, 2.83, 2.68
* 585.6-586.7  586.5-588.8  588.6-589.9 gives -0.24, 2.84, 1.99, 2.43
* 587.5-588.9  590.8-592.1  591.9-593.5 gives 0.01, 2.53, 2.84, 2.75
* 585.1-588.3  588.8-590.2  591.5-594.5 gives 0.38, 2.8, 2.82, 2.81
